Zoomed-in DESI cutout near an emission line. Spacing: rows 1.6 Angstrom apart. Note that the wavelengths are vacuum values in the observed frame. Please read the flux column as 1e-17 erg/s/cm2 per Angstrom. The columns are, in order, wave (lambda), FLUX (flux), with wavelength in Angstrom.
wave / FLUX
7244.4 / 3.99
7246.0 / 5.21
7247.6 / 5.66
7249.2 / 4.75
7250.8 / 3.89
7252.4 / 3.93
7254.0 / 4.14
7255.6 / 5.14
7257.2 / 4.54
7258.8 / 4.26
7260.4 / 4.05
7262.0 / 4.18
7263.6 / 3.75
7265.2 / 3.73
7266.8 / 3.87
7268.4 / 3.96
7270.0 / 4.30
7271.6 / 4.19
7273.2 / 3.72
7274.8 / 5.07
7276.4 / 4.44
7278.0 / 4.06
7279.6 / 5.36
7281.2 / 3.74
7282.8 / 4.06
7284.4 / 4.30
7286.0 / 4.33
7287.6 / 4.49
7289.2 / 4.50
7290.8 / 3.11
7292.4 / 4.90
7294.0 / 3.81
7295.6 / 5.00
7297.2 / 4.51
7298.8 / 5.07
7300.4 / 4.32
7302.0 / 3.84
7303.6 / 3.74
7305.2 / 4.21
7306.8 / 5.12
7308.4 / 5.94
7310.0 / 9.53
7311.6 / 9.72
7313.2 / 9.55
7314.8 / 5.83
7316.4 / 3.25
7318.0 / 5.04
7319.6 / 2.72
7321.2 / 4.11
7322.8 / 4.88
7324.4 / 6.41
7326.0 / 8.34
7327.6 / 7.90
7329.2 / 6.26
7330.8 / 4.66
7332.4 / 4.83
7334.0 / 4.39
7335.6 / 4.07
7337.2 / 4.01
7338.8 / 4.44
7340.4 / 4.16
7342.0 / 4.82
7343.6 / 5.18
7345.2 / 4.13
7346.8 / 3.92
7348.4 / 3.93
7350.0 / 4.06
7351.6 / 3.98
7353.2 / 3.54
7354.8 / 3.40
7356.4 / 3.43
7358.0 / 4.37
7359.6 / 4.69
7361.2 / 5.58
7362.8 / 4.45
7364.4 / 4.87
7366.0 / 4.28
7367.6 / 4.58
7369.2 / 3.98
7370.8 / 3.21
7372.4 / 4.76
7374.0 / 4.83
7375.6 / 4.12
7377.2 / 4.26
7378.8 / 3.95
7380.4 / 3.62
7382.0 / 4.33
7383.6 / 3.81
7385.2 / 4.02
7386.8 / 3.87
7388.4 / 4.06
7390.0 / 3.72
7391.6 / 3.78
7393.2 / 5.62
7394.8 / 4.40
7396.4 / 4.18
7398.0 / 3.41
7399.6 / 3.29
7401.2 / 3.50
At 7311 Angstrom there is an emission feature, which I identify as [S II] 6716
